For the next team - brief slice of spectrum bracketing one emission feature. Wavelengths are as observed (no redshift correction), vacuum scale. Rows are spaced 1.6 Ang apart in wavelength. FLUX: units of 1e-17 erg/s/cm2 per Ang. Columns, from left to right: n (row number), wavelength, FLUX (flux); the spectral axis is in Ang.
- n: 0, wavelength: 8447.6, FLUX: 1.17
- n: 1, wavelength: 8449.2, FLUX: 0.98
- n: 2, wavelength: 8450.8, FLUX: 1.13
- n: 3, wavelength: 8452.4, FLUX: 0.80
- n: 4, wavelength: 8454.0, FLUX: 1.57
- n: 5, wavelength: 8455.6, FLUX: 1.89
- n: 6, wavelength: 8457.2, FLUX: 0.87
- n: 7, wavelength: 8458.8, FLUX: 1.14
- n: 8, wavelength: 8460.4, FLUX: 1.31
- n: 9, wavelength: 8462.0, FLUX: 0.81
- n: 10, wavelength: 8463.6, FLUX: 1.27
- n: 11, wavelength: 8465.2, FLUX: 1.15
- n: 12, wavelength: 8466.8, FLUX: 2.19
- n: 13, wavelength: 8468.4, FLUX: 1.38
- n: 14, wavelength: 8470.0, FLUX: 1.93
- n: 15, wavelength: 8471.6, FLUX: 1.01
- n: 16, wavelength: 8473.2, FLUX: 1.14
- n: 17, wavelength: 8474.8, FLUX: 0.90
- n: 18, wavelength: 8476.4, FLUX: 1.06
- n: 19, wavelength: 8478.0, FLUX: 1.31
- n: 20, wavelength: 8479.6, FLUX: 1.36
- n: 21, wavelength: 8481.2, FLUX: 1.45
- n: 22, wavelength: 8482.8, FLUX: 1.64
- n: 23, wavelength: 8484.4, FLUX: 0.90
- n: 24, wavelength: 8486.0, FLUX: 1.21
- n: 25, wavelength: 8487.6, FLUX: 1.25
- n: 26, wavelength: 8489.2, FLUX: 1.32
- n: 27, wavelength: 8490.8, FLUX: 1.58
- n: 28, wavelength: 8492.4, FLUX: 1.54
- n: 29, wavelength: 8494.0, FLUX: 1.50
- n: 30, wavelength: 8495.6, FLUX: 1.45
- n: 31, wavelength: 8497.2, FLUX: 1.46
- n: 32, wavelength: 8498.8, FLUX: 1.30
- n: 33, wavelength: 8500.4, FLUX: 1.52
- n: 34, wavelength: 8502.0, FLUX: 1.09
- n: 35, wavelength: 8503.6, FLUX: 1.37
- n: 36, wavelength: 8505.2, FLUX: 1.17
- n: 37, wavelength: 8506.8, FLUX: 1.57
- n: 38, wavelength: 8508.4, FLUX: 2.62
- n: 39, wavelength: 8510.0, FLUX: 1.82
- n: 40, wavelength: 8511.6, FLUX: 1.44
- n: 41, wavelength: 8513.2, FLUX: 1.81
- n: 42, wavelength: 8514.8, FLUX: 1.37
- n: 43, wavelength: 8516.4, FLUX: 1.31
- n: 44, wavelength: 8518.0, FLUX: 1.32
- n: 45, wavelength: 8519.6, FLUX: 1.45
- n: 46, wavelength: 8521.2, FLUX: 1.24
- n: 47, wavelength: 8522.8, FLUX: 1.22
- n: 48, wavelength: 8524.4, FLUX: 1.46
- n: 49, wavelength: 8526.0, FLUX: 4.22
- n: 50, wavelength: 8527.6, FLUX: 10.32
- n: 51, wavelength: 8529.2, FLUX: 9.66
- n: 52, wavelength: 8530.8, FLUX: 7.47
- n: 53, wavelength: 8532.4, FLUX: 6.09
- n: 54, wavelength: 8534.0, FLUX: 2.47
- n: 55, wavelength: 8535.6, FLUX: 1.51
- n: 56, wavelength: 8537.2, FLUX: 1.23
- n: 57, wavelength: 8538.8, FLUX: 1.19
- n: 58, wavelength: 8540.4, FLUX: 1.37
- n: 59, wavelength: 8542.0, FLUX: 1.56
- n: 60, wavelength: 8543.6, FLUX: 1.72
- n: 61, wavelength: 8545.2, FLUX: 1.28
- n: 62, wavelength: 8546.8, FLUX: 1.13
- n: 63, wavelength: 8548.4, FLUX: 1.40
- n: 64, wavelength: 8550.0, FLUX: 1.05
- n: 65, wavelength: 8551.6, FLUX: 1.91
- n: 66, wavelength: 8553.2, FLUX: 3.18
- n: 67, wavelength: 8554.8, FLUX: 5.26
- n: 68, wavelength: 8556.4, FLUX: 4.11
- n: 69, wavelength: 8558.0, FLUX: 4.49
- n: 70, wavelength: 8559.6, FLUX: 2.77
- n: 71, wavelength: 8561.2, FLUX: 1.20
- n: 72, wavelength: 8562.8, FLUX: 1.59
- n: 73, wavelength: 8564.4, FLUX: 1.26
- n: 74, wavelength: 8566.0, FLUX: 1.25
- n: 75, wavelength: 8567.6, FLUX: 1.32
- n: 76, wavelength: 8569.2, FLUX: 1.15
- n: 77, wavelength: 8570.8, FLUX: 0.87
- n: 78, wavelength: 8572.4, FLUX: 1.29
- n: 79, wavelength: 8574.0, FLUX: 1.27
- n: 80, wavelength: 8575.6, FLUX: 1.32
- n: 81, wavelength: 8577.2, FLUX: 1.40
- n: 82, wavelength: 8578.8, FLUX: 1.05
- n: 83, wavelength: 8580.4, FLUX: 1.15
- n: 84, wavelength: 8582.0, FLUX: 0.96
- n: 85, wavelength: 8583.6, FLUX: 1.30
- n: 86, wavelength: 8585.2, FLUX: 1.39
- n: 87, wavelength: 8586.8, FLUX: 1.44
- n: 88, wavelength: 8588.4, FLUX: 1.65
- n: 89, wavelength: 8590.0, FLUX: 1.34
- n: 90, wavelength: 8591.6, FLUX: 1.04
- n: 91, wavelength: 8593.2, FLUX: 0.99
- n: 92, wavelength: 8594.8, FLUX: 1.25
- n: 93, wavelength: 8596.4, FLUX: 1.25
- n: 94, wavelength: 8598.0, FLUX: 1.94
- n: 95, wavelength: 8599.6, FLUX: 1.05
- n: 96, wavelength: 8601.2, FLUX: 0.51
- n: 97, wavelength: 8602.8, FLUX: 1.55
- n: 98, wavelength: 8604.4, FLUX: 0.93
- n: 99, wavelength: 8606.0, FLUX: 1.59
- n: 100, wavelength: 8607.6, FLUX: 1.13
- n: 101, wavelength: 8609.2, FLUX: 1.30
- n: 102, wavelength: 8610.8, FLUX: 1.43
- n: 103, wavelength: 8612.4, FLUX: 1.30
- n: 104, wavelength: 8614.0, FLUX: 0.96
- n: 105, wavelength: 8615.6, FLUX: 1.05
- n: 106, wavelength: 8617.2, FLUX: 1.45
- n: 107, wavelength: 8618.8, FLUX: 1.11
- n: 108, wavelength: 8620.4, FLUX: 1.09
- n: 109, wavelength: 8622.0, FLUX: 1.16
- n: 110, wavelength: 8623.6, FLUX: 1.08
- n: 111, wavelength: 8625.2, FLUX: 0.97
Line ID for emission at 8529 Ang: H-alpha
